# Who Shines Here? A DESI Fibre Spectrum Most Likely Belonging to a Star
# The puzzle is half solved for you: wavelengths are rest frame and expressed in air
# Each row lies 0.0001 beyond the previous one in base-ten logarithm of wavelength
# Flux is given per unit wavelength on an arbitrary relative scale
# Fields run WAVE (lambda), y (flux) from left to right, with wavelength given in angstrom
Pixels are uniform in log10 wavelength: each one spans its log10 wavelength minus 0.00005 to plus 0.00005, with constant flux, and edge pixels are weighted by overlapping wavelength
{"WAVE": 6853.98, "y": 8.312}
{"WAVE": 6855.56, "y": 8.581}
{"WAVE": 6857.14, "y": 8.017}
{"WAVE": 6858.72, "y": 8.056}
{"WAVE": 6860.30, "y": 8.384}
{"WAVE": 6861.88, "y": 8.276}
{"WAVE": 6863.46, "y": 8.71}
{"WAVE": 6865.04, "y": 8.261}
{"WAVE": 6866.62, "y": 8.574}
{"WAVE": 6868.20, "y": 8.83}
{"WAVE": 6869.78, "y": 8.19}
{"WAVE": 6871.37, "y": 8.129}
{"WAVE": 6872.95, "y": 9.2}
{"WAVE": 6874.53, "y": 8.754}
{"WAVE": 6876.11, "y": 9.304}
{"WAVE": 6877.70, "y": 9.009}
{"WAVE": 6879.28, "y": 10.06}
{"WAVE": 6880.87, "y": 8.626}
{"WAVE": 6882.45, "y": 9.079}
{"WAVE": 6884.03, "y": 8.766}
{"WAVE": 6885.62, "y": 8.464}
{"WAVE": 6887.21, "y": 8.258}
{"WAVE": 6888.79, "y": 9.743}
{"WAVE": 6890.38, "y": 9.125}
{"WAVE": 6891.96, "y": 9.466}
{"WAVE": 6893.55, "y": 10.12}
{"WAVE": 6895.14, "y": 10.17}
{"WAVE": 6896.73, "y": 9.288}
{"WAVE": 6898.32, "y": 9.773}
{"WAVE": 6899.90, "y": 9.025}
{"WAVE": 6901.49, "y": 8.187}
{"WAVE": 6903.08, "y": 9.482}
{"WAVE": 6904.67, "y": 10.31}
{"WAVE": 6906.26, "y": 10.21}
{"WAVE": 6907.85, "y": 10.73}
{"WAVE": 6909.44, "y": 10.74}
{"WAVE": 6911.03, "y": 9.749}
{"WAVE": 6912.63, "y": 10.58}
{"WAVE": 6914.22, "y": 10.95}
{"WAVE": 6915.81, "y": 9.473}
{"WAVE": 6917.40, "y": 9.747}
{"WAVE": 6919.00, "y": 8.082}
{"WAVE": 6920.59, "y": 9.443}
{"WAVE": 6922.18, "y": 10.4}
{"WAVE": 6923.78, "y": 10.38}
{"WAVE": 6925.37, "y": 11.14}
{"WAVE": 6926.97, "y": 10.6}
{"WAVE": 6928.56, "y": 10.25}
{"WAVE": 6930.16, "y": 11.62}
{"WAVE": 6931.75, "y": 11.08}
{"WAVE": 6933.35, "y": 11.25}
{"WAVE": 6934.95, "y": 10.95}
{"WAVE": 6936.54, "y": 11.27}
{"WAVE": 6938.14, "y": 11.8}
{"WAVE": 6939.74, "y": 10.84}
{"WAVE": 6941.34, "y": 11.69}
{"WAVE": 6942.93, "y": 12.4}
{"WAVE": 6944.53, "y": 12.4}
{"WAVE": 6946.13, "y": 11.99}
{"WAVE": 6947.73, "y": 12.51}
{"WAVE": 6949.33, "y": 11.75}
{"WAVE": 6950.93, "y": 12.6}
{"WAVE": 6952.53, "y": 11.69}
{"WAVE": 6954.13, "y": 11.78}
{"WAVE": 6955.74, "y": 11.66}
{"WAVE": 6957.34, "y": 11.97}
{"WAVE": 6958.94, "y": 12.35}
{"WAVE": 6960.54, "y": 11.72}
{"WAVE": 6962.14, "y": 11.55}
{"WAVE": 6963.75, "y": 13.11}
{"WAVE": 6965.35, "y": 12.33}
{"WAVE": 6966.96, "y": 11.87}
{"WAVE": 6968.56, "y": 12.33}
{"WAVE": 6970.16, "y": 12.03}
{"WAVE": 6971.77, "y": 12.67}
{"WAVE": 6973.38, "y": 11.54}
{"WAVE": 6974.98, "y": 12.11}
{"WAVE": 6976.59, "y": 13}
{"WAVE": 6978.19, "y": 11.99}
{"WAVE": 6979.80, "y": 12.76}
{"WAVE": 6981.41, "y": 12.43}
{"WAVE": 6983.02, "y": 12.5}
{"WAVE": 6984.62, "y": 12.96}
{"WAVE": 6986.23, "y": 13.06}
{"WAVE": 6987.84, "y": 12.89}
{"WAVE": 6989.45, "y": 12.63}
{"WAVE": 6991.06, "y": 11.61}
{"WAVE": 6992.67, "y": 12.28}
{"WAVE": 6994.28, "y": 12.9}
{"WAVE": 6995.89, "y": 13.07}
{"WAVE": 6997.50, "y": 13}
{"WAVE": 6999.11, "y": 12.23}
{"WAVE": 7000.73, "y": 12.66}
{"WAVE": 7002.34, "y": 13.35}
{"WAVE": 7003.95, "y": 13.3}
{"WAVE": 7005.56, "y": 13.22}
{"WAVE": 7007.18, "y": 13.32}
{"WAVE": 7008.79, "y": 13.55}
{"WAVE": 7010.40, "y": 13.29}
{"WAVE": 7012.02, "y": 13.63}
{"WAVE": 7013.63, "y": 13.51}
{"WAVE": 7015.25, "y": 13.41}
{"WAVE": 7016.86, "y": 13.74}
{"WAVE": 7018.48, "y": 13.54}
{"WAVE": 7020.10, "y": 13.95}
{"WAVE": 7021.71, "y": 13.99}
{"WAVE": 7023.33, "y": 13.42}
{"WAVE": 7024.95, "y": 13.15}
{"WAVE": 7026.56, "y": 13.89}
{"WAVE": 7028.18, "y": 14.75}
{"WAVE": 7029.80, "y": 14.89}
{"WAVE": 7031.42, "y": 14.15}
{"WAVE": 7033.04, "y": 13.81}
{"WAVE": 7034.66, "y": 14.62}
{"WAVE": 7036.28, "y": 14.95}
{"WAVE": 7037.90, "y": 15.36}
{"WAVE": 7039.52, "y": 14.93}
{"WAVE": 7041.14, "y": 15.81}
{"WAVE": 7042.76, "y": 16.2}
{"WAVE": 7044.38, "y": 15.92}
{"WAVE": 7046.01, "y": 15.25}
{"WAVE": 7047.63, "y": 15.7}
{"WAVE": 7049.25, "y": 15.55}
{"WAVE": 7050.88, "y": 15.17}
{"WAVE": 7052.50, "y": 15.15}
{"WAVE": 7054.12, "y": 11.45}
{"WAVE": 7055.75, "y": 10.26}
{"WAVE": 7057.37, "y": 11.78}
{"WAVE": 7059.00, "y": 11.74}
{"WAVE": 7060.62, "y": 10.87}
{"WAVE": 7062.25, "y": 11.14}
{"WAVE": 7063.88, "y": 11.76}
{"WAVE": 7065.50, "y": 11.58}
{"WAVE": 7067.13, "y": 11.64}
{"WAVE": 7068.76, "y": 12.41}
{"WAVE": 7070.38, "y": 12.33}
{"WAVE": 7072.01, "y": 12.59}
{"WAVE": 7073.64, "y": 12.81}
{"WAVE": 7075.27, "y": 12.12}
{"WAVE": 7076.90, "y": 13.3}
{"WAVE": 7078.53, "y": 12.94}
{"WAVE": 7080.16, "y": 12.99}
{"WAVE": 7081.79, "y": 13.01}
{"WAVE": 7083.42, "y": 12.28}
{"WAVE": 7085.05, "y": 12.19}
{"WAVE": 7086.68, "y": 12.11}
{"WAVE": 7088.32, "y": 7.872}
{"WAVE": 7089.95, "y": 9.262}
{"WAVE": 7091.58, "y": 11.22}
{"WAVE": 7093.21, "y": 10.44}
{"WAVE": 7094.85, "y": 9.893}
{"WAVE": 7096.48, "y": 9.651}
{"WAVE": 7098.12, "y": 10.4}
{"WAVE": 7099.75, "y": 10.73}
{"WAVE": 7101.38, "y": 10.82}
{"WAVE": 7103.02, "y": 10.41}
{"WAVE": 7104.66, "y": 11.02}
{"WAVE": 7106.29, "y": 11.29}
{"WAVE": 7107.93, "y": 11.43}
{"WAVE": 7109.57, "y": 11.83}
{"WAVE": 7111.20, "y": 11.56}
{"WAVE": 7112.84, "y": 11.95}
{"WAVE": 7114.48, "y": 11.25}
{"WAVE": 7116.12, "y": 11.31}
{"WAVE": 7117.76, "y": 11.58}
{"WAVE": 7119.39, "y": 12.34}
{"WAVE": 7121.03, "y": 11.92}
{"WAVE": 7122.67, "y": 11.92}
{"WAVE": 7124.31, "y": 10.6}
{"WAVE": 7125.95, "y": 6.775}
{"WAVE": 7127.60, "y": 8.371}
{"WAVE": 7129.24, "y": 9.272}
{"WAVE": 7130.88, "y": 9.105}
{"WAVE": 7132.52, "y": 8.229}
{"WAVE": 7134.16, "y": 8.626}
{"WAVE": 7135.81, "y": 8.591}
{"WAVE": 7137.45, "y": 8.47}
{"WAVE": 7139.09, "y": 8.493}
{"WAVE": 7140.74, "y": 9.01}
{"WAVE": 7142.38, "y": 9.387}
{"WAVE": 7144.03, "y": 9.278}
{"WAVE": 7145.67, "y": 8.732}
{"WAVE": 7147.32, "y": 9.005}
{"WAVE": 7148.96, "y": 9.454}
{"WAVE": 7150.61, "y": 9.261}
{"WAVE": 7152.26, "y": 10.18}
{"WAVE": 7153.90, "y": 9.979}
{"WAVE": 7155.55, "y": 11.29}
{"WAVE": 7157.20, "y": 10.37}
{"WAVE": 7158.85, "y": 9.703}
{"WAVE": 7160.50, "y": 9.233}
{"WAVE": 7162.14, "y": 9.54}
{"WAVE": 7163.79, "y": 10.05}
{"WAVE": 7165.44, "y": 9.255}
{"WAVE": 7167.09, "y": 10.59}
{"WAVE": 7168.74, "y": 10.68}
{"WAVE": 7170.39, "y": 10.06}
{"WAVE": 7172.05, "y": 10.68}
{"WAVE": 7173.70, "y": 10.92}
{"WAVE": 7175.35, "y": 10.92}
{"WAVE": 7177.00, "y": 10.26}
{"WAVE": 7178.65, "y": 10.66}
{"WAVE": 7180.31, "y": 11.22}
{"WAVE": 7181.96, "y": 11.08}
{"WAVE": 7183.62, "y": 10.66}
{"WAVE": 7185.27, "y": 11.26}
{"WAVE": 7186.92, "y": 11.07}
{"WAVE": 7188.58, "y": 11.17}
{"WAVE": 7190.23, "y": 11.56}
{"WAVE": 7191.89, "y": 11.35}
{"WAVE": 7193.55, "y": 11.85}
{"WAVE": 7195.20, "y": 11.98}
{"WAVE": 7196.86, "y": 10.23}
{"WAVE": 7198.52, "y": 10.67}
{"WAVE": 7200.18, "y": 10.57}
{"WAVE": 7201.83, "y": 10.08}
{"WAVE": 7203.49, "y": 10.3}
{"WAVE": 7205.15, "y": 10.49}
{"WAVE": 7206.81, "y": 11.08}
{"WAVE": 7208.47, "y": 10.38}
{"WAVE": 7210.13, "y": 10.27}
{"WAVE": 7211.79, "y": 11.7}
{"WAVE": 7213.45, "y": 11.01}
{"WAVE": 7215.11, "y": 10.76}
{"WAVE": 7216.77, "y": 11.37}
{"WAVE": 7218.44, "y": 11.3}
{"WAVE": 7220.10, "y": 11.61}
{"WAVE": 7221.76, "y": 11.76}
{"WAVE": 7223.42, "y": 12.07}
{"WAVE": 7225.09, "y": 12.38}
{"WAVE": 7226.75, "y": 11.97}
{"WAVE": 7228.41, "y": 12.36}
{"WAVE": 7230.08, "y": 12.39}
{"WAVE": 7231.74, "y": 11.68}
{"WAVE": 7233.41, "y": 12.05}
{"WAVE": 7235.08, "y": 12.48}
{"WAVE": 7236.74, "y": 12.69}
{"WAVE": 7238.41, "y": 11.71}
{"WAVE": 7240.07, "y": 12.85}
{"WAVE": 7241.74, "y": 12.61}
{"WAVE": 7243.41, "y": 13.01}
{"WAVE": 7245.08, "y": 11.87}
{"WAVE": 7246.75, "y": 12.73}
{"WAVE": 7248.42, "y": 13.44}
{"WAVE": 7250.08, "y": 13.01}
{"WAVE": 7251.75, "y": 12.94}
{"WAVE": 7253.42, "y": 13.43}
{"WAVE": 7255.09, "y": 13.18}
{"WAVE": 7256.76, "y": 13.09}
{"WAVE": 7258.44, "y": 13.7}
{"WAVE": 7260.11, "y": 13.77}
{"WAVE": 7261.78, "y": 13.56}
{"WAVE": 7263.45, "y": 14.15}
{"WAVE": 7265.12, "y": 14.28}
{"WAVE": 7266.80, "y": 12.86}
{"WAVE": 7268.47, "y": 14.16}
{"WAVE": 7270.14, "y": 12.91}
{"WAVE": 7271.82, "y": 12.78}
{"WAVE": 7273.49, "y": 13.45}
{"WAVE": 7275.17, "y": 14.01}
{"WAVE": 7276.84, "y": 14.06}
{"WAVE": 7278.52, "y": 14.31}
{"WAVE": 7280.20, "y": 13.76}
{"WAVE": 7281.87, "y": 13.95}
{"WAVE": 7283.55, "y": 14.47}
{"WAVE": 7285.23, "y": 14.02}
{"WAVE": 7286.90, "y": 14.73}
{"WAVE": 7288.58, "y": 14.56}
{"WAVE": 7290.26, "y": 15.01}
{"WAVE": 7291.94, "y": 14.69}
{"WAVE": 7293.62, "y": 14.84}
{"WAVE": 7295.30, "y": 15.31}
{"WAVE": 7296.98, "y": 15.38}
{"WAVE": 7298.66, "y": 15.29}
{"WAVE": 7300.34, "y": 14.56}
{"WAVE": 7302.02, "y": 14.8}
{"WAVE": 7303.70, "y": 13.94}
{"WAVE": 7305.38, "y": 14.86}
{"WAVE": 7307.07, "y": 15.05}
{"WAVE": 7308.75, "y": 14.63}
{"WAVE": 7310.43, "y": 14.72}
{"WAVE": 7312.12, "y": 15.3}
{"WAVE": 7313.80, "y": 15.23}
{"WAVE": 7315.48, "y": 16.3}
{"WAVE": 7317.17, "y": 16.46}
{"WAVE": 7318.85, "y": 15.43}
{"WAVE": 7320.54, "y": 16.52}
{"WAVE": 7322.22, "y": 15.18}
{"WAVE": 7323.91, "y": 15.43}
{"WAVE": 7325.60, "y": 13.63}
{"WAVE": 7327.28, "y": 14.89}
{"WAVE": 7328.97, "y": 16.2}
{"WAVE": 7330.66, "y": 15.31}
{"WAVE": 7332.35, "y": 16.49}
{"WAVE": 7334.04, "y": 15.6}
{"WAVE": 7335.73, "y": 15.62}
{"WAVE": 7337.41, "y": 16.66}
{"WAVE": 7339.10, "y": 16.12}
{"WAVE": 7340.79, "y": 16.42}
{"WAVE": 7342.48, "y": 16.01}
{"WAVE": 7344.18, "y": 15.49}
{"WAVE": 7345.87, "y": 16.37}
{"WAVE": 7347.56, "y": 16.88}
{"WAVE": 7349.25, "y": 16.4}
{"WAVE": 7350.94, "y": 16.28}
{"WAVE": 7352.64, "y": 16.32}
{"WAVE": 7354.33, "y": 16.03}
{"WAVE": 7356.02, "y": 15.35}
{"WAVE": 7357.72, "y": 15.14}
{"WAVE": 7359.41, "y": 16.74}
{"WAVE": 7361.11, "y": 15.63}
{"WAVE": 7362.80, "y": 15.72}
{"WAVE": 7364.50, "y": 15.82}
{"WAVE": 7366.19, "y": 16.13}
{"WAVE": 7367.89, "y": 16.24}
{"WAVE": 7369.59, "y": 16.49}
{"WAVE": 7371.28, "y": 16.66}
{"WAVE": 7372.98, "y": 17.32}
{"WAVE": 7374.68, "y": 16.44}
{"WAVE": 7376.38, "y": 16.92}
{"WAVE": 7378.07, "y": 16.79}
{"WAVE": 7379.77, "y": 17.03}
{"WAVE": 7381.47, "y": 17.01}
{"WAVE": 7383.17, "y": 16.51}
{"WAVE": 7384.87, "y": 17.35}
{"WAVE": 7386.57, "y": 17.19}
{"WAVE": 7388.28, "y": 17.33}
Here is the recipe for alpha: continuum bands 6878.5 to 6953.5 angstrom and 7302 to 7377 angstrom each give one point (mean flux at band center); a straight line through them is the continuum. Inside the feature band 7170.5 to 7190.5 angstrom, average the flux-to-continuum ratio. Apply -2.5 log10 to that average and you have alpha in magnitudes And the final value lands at 0.25 mag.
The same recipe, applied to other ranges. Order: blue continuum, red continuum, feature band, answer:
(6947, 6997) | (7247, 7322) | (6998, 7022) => -0.07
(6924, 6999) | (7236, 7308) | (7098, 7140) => 0.25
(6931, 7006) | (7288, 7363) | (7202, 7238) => 0.26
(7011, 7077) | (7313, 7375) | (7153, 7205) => 0.35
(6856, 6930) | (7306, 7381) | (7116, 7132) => 0.24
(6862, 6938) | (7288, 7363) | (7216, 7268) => 0.14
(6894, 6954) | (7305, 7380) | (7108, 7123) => 0.12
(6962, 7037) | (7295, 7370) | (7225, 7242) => 0.21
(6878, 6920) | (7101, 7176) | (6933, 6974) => -0.23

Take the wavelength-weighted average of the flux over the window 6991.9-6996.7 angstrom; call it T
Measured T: 12.8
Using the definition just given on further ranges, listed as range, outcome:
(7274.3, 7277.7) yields 14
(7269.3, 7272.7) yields 12.9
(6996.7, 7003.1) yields 12.8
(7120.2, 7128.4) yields 9.91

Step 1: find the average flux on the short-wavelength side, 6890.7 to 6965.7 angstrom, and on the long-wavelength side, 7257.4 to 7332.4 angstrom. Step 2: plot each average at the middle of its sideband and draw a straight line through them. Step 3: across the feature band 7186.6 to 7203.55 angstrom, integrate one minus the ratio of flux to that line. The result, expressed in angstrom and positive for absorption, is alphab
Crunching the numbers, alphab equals 3.2 angstrom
